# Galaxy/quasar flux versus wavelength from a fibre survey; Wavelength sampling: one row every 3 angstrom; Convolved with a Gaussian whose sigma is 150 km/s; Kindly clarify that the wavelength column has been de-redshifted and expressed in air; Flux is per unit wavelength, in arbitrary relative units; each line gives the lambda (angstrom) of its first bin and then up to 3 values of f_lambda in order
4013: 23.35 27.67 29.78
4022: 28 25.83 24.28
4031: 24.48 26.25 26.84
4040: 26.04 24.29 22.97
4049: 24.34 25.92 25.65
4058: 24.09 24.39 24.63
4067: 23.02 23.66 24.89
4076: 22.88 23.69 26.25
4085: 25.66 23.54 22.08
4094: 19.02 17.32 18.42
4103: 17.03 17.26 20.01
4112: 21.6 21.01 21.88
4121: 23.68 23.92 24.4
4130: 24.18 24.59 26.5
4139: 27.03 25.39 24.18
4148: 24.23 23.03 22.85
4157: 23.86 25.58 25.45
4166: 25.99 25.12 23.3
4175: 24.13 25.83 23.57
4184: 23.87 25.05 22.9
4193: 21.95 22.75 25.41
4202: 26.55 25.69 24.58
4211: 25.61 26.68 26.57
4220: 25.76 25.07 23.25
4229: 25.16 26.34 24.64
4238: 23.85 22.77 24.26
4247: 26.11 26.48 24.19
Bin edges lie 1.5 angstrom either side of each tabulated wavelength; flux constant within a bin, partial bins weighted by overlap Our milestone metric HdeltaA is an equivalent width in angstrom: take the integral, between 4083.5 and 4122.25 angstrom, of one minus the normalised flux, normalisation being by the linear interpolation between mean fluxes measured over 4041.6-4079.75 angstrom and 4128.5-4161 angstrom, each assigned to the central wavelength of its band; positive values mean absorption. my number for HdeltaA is 6.0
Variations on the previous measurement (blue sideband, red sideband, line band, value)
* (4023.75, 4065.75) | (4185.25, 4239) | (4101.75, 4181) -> 4.34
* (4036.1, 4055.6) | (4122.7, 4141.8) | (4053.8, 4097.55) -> 2.78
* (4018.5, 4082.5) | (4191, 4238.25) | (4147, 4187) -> 0.97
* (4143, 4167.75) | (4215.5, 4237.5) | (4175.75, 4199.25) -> 0.88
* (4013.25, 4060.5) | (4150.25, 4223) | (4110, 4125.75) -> 1.73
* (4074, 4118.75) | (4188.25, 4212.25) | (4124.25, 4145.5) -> -2.61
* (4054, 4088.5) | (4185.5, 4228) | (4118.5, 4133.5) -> 0.36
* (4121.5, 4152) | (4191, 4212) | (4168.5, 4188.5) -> 0.21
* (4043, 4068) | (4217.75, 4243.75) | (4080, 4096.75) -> 1.08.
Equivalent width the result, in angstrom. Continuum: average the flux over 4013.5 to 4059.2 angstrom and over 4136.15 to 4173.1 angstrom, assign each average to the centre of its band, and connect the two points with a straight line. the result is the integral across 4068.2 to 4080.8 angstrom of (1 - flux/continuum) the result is 0.79 angstrom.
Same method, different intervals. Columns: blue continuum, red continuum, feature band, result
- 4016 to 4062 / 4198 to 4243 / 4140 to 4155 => 0.8 angstrom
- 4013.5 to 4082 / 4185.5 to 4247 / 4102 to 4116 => 3.1 angstrom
